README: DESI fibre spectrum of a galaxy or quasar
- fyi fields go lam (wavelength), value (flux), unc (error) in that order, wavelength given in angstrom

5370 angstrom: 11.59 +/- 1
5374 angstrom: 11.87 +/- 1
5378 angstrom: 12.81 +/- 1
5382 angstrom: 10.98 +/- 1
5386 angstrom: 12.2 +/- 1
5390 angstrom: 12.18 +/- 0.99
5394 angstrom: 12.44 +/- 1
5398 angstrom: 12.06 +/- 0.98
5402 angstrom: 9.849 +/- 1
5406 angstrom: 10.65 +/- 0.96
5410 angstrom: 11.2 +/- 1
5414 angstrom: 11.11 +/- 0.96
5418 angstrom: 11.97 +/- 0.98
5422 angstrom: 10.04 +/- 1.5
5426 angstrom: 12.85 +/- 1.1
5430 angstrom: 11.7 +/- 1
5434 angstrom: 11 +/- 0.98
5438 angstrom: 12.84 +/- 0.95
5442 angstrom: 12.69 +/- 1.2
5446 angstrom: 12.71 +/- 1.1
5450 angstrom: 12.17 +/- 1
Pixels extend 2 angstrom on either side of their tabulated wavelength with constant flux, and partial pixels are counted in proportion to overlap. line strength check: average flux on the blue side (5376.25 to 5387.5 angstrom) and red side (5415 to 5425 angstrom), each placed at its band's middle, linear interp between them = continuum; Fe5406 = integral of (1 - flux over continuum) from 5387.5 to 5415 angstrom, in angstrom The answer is 0.5 angstrom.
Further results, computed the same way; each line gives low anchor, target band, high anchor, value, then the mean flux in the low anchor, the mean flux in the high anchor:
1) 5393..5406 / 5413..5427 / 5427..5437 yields 0.10 angstrom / 11.3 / 11.6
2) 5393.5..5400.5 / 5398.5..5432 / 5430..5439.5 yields 2.03 angstrom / 12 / 11.8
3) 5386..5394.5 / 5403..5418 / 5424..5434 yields 1.35 angstrom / 12.3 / 12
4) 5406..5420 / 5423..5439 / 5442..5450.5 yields 0.08 angstrom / 11.3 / 12.5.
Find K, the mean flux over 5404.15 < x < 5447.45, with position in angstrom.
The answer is 11.7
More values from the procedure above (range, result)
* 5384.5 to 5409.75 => 11.5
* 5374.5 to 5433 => 11.6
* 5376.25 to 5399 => 12.1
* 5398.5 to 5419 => 11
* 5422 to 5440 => 11.9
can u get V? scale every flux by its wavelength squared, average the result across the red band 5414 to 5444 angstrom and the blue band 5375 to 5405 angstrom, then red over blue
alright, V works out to 1.02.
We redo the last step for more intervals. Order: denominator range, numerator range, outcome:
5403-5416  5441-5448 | 1.18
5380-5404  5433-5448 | 1.09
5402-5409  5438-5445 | 1.23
